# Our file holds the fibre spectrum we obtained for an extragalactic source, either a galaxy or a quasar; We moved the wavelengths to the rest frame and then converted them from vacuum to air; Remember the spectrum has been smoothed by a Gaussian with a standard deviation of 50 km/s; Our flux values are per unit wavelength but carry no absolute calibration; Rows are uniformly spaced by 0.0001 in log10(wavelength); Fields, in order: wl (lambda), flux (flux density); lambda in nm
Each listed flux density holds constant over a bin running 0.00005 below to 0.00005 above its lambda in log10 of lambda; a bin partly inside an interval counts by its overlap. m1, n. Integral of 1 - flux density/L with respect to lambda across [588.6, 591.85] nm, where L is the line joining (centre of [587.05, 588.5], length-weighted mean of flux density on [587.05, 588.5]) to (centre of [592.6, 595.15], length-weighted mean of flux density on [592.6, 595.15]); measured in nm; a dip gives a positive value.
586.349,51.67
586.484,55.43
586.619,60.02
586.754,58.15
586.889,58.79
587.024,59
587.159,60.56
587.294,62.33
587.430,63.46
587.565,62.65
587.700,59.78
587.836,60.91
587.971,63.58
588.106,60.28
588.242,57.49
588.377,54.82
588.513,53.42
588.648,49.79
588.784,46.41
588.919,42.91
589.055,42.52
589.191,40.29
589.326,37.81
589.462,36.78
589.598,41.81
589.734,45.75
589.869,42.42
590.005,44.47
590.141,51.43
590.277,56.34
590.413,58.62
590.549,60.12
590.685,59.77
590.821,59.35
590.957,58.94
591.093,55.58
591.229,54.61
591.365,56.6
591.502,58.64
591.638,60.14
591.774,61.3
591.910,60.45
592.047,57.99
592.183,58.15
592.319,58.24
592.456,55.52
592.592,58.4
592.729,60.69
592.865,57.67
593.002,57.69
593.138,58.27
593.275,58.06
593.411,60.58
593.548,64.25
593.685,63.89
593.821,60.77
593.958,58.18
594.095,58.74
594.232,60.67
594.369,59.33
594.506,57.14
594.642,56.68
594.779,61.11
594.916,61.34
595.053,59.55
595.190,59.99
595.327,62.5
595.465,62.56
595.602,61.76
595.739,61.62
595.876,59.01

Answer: 0.49 nm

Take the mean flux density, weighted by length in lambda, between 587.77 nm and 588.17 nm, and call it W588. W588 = 61.7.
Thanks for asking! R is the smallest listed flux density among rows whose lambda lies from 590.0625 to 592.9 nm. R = 51.43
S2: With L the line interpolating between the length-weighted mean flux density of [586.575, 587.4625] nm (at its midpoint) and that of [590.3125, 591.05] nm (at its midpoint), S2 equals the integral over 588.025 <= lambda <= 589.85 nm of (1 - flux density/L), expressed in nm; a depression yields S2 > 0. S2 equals 0.39 nm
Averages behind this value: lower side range 60.2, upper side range 59.1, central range 46.9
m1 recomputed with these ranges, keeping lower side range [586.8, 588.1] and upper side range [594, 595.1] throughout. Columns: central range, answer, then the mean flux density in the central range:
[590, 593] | 0.12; 57.7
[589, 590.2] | 0.36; 42.5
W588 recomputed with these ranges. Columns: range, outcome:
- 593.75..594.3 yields 59.6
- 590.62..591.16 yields 58.4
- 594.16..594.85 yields 59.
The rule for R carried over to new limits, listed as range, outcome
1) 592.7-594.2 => 57.67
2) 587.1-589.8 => 36.78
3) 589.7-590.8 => 42.42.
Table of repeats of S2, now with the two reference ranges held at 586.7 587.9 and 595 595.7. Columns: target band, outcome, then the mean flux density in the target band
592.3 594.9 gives 0.08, 59.3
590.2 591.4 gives 0.06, 57.8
